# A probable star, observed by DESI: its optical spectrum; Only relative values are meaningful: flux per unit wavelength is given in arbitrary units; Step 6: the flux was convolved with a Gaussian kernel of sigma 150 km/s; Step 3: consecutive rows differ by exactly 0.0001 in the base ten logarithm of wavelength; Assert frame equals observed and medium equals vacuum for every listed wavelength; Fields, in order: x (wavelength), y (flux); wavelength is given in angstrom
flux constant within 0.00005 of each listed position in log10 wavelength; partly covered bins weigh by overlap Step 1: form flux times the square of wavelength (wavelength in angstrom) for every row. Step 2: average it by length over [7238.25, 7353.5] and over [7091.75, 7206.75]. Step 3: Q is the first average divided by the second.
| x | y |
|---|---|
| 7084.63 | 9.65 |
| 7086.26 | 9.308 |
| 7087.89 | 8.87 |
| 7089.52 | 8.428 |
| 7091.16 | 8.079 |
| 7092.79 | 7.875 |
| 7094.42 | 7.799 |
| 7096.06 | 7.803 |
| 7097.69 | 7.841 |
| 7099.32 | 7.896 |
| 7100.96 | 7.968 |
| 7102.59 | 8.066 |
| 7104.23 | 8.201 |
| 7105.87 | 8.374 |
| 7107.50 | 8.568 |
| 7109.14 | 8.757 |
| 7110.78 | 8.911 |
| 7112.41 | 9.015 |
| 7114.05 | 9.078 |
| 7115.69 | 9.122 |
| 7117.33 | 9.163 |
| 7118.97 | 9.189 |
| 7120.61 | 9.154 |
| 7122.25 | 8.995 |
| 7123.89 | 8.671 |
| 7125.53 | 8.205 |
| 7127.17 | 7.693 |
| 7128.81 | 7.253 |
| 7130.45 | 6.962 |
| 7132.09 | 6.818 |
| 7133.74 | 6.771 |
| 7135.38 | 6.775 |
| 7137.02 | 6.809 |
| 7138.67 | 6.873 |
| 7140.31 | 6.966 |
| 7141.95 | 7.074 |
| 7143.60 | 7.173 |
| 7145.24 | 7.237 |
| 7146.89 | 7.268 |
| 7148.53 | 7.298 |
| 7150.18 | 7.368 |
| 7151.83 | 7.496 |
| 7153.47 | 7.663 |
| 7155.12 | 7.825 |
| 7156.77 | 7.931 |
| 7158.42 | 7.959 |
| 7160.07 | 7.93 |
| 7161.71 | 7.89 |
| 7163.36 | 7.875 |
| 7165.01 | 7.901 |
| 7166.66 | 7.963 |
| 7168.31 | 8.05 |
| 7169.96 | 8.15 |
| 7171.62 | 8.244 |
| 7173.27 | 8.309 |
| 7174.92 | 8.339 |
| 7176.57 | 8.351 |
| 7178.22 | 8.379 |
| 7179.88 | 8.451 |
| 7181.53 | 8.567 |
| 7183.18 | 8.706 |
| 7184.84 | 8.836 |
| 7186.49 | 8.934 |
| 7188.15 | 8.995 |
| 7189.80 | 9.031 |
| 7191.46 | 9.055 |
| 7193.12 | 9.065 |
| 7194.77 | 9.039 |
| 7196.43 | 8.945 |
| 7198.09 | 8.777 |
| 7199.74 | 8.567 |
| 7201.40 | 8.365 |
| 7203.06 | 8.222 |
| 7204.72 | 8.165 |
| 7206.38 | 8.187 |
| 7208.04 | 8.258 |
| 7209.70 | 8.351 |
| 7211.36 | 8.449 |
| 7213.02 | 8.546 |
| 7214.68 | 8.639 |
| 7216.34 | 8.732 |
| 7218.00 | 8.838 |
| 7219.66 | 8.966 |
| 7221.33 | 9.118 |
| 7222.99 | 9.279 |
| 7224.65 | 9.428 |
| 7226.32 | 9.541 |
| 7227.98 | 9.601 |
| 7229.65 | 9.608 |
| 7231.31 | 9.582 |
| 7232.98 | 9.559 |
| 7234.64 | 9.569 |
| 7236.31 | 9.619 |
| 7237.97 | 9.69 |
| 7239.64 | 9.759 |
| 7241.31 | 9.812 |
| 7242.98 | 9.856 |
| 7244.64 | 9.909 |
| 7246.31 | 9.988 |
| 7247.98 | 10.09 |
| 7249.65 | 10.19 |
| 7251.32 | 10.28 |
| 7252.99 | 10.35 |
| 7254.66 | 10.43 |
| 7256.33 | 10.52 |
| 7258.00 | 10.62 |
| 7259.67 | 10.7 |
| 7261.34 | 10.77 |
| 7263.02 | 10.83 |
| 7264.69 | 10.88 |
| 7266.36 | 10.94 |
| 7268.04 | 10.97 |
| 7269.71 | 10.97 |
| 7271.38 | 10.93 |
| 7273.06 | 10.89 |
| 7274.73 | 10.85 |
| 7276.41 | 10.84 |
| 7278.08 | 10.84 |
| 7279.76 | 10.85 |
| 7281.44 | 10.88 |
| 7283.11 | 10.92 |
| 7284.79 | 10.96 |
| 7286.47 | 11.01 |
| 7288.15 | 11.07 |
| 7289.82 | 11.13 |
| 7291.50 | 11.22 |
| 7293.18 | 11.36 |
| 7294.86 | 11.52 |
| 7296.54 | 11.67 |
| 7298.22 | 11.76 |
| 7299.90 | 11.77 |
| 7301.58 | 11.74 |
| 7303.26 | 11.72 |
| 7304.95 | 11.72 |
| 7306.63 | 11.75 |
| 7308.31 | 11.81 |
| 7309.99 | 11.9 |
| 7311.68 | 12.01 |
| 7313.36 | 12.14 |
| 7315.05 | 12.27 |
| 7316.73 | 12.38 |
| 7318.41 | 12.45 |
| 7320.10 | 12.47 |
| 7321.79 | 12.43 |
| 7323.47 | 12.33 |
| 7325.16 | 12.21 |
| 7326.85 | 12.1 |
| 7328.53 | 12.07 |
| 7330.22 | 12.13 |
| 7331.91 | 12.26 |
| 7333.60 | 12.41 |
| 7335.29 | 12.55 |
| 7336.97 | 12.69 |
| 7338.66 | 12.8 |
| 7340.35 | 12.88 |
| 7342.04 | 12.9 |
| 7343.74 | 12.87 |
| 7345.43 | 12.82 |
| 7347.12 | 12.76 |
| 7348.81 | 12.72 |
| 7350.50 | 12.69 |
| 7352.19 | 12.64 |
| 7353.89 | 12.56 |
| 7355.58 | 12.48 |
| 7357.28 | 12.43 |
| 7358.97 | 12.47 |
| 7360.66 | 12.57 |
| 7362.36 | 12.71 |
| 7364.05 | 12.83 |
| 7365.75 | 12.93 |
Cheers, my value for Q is 1.47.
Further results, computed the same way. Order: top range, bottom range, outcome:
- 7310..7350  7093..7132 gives 1.59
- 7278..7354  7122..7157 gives 1.71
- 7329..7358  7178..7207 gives 1.51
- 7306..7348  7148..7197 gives 1.56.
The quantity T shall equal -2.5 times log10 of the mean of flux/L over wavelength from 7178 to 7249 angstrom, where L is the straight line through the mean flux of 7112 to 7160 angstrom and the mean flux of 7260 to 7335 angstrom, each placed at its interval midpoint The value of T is 0.06 mag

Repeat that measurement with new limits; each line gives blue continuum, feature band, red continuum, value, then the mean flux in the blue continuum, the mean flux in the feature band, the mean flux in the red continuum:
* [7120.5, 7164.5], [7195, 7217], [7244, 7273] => 0.09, 7.53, 8.49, 10.6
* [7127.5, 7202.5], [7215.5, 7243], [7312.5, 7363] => 0.03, 7.96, 9.43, 12.5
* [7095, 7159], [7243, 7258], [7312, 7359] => 0.04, 7.9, 10.2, 12.5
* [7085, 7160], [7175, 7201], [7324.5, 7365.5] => 0.07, 7.98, 8.76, 12.6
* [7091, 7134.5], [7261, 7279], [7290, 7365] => 0.03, 8.23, 10.9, 12.3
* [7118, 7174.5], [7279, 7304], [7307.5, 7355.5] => 0.01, 7.71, 11.3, 12.4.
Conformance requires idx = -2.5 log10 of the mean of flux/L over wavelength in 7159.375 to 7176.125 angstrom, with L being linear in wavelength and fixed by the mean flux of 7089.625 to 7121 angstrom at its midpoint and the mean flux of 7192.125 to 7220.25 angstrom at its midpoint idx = 0.06 mag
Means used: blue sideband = 8.45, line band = 8.08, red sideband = 8.6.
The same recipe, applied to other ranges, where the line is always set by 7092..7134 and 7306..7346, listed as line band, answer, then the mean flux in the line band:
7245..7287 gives 0.05 mag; 10.7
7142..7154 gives 0.21 mag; 7.33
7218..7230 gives 0.12 mag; 9.31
